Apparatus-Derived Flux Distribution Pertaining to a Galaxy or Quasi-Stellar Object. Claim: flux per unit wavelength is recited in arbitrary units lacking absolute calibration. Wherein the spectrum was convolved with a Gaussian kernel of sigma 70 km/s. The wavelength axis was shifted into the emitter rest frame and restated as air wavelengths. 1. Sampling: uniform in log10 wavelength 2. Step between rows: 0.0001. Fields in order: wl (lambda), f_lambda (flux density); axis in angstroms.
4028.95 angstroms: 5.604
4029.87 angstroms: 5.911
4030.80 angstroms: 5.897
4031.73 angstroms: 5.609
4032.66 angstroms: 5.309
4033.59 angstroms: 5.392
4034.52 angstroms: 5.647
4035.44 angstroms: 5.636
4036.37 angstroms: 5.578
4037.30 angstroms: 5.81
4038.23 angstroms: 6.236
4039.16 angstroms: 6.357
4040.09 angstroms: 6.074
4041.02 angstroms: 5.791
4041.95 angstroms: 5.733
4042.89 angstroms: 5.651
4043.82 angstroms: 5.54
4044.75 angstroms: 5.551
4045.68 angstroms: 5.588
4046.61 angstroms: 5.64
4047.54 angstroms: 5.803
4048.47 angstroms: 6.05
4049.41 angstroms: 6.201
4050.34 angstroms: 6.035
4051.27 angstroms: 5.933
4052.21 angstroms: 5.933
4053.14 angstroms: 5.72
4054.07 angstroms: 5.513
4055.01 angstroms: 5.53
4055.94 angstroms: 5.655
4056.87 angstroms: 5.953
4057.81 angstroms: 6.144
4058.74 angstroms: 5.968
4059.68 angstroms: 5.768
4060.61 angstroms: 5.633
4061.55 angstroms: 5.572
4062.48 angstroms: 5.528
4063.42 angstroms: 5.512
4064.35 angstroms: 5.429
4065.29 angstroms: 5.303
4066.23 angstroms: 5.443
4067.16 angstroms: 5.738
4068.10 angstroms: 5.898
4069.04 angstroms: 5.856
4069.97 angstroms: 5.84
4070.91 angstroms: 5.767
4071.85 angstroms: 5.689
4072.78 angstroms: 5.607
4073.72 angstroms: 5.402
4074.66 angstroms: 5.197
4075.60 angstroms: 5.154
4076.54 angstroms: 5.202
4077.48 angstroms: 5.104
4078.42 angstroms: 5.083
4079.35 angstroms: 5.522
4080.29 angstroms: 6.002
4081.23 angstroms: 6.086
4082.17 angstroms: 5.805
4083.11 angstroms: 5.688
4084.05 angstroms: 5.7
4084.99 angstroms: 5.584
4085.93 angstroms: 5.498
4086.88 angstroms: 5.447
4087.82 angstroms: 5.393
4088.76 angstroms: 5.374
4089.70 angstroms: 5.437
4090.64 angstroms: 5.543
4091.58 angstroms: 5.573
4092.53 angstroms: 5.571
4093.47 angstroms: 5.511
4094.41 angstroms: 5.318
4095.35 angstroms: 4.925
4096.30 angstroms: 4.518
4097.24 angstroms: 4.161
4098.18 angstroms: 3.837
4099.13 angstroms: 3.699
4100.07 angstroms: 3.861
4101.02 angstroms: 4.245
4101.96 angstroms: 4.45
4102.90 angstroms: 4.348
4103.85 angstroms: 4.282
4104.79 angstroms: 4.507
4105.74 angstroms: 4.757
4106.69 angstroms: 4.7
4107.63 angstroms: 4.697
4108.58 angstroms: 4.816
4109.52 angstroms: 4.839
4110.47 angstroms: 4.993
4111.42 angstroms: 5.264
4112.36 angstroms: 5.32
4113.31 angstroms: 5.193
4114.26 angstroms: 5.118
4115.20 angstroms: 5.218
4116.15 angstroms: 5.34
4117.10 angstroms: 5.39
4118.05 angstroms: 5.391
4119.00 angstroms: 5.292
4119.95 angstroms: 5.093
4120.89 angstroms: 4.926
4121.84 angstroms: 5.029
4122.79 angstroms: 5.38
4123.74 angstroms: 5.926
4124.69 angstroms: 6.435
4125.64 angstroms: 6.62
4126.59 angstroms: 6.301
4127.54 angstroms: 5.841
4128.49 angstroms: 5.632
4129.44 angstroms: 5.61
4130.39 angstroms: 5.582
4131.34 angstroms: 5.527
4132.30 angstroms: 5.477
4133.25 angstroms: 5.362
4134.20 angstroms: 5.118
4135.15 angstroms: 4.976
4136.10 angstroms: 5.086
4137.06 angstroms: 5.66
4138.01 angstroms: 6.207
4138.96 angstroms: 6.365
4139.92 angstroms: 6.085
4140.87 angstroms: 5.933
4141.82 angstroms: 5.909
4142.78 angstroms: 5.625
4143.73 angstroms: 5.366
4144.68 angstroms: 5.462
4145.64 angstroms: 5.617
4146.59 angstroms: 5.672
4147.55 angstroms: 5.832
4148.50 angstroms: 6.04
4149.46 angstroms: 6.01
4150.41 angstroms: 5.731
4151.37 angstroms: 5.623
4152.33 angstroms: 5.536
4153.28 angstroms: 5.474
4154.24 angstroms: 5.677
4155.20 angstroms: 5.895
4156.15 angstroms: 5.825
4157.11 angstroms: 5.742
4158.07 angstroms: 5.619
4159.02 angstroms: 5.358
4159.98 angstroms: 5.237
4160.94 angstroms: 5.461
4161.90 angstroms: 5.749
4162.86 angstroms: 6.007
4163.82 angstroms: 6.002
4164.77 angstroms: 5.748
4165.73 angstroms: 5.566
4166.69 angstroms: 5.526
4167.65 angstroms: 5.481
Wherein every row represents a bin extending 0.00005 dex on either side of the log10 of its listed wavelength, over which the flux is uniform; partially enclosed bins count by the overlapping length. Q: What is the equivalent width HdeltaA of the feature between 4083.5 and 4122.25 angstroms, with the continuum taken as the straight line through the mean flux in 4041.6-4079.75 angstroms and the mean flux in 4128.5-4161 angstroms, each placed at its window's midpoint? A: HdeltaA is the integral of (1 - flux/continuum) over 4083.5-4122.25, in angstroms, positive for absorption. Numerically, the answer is 4.5 angstroms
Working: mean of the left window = 5.64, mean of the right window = 5.64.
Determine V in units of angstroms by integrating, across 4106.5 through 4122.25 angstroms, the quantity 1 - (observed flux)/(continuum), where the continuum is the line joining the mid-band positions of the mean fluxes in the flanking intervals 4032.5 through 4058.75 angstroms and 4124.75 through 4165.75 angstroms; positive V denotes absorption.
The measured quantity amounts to 1.7 angstroms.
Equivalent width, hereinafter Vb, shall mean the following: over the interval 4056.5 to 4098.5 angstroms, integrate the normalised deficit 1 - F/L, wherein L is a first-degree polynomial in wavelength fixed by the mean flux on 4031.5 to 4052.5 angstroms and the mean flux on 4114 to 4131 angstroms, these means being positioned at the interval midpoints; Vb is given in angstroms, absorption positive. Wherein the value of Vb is 1.6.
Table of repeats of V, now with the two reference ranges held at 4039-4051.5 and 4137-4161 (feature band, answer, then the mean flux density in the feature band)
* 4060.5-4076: 0.7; 5.56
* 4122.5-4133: -0.2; 5.84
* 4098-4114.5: 3.3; 4.61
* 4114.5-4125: 0.7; 5.38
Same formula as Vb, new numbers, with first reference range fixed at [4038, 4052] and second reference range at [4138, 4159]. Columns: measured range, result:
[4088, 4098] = 1.1 angstroms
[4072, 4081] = 0.7 angstroms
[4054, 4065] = 0.3 angstroms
